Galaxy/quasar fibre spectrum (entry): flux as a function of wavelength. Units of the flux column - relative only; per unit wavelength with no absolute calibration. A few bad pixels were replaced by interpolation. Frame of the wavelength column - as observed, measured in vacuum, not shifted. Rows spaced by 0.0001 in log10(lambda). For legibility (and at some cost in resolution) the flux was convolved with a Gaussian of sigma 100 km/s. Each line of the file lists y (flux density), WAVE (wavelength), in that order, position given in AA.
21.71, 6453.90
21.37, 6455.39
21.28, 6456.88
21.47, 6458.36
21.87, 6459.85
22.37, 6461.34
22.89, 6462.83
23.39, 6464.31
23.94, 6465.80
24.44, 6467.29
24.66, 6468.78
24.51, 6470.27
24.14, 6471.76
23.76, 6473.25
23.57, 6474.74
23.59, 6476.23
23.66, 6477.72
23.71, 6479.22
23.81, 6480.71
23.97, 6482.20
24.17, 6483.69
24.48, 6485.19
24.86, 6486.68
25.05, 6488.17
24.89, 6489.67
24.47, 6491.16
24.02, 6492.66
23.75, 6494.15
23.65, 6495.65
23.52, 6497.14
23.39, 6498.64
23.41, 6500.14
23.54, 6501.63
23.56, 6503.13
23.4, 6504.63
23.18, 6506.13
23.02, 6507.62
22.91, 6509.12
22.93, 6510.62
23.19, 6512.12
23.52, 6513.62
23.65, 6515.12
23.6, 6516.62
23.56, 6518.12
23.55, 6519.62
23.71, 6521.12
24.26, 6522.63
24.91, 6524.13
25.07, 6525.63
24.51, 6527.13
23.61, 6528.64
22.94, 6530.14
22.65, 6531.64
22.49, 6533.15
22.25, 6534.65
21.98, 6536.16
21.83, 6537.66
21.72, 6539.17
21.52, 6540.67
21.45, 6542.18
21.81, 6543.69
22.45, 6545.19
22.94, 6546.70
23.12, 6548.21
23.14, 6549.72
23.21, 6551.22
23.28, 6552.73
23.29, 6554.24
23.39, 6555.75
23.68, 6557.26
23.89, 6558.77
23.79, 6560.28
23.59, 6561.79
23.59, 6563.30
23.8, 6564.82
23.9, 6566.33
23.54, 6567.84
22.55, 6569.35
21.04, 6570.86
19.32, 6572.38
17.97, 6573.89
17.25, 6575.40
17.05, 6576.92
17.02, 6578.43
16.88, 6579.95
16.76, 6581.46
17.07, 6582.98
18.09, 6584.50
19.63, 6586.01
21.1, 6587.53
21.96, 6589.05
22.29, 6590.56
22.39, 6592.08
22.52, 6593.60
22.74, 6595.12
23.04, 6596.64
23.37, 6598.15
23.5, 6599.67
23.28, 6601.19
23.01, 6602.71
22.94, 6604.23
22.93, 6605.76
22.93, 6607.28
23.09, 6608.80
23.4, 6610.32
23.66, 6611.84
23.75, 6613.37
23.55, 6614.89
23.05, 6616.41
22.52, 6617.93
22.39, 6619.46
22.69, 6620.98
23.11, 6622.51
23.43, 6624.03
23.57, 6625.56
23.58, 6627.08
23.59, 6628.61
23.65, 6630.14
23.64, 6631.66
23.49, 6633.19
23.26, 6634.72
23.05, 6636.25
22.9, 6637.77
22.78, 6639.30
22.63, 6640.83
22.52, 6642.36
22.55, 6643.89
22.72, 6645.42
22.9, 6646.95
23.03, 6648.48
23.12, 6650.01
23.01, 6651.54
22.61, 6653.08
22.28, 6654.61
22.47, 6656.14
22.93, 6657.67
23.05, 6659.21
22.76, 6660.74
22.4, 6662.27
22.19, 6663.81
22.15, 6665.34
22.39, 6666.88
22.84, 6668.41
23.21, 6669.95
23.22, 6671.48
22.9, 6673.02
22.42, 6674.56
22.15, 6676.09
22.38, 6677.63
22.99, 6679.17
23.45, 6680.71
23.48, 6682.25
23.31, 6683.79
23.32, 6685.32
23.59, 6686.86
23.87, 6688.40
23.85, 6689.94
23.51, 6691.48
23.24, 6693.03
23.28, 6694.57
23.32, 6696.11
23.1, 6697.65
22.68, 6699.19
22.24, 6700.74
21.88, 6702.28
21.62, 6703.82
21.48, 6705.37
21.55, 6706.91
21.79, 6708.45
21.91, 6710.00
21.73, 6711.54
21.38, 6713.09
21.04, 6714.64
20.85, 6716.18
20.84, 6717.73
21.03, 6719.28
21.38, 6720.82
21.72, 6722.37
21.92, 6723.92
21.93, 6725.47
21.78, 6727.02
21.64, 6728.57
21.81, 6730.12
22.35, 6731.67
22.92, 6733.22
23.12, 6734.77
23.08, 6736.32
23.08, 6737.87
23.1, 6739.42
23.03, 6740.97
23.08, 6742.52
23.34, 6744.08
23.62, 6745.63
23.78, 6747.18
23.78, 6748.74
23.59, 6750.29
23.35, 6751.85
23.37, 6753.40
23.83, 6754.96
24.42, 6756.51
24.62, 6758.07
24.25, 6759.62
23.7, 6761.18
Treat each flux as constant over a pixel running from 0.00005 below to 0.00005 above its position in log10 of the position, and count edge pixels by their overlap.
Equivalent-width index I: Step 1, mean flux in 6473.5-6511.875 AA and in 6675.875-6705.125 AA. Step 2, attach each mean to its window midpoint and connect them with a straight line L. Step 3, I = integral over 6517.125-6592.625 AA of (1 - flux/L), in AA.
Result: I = 5.1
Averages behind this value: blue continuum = 23.8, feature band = 21.9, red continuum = 23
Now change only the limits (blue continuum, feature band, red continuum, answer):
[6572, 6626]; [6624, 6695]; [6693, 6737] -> -4.1 AA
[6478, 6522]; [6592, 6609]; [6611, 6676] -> 0.1 AA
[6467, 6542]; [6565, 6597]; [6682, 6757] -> 4.2 AA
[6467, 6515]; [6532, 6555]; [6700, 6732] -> 0.9 AA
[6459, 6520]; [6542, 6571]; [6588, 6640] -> 0.3 AA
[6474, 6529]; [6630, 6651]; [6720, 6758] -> 0.3 AA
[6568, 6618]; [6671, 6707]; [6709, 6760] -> -1.1 AA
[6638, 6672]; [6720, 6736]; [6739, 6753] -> 0.8 AA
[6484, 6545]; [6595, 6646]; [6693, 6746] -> -0.8 AA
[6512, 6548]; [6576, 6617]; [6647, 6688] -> 2.6 AA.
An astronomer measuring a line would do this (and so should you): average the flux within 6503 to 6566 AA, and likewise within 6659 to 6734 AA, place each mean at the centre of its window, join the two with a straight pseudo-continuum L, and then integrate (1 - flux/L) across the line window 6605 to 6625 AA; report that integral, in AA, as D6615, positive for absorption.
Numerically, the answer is -0.28 AA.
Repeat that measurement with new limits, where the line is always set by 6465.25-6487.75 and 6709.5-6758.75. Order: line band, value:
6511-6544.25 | 1.0 AA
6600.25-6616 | 0.0 AA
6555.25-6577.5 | 1.6 AA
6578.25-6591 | 2.4 AA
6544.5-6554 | 0.3 AA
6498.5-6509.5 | 0.3 AA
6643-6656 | 0.2 AA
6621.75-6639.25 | -0.1 AA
